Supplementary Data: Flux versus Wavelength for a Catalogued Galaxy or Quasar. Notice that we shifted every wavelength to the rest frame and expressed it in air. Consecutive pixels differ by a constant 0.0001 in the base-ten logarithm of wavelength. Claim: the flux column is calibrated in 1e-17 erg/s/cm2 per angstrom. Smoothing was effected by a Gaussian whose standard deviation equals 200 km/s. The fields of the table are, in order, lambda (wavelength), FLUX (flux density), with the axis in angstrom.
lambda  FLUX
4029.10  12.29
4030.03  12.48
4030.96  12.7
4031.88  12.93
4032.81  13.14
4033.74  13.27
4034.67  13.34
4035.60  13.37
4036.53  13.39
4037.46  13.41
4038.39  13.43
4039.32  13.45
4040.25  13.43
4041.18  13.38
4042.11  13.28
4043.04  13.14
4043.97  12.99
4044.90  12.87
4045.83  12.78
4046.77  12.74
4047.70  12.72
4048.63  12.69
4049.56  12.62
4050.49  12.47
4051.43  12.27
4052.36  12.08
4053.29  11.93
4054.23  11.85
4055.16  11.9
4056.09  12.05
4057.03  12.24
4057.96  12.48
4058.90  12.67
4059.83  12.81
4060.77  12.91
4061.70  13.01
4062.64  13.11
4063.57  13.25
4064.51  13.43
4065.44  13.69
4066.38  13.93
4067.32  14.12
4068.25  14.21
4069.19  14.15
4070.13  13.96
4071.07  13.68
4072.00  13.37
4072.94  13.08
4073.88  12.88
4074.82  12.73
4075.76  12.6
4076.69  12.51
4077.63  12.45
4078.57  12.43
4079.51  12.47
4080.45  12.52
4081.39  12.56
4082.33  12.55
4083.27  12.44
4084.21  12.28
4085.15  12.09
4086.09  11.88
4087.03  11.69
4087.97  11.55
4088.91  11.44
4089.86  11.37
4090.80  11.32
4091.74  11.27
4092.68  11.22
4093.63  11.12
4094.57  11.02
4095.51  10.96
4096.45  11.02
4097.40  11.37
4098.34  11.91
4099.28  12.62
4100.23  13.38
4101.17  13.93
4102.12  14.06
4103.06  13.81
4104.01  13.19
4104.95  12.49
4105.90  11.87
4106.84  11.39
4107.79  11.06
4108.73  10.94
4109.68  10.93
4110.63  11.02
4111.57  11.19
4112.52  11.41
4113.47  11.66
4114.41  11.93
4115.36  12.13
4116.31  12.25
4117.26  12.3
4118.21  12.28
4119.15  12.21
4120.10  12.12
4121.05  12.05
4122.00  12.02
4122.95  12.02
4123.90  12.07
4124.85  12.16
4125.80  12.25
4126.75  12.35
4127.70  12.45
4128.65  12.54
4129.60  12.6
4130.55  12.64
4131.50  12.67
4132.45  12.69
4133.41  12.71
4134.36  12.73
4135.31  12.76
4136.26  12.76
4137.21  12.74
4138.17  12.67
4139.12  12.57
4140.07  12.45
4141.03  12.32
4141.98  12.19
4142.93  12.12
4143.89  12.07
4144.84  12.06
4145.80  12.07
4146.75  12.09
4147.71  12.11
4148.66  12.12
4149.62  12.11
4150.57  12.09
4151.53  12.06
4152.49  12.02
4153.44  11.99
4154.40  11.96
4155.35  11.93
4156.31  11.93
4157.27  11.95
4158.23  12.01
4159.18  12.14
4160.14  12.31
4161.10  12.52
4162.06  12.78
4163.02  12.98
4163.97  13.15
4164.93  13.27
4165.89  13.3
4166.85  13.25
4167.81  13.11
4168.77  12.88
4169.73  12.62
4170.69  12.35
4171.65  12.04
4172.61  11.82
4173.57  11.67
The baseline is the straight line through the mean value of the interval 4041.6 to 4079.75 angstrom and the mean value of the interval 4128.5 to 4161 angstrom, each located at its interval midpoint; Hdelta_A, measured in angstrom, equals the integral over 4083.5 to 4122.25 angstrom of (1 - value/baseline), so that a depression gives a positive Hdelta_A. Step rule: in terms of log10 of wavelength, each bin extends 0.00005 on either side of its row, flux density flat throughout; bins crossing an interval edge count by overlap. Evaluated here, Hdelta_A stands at 2.1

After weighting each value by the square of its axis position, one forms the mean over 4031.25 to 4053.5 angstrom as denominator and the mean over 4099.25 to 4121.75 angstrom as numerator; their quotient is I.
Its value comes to 0.97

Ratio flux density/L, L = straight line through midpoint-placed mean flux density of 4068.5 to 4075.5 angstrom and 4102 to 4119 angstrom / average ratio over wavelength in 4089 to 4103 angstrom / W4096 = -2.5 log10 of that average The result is 0.05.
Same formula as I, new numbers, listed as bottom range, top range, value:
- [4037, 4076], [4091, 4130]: 0.95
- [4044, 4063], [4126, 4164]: 1.03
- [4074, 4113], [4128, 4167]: 1.06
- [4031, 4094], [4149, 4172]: 1.03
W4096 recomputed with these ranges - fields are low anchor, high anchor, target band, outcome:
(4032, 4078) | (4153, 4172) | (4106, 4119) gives 0.10 mag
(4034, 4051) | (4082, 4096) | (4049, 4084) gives -0.05 mag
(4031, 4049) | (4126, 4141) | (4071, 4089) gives 0.04 mag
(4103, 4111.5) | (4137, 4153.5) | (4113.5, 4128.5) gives -0.02 mag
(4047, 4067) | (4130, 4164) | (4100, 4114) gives 0.03 mag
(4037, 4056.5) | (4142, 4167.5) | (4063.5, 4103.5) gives 0.00 mag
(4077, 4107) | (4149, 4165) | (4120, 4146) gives -0.01 mag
